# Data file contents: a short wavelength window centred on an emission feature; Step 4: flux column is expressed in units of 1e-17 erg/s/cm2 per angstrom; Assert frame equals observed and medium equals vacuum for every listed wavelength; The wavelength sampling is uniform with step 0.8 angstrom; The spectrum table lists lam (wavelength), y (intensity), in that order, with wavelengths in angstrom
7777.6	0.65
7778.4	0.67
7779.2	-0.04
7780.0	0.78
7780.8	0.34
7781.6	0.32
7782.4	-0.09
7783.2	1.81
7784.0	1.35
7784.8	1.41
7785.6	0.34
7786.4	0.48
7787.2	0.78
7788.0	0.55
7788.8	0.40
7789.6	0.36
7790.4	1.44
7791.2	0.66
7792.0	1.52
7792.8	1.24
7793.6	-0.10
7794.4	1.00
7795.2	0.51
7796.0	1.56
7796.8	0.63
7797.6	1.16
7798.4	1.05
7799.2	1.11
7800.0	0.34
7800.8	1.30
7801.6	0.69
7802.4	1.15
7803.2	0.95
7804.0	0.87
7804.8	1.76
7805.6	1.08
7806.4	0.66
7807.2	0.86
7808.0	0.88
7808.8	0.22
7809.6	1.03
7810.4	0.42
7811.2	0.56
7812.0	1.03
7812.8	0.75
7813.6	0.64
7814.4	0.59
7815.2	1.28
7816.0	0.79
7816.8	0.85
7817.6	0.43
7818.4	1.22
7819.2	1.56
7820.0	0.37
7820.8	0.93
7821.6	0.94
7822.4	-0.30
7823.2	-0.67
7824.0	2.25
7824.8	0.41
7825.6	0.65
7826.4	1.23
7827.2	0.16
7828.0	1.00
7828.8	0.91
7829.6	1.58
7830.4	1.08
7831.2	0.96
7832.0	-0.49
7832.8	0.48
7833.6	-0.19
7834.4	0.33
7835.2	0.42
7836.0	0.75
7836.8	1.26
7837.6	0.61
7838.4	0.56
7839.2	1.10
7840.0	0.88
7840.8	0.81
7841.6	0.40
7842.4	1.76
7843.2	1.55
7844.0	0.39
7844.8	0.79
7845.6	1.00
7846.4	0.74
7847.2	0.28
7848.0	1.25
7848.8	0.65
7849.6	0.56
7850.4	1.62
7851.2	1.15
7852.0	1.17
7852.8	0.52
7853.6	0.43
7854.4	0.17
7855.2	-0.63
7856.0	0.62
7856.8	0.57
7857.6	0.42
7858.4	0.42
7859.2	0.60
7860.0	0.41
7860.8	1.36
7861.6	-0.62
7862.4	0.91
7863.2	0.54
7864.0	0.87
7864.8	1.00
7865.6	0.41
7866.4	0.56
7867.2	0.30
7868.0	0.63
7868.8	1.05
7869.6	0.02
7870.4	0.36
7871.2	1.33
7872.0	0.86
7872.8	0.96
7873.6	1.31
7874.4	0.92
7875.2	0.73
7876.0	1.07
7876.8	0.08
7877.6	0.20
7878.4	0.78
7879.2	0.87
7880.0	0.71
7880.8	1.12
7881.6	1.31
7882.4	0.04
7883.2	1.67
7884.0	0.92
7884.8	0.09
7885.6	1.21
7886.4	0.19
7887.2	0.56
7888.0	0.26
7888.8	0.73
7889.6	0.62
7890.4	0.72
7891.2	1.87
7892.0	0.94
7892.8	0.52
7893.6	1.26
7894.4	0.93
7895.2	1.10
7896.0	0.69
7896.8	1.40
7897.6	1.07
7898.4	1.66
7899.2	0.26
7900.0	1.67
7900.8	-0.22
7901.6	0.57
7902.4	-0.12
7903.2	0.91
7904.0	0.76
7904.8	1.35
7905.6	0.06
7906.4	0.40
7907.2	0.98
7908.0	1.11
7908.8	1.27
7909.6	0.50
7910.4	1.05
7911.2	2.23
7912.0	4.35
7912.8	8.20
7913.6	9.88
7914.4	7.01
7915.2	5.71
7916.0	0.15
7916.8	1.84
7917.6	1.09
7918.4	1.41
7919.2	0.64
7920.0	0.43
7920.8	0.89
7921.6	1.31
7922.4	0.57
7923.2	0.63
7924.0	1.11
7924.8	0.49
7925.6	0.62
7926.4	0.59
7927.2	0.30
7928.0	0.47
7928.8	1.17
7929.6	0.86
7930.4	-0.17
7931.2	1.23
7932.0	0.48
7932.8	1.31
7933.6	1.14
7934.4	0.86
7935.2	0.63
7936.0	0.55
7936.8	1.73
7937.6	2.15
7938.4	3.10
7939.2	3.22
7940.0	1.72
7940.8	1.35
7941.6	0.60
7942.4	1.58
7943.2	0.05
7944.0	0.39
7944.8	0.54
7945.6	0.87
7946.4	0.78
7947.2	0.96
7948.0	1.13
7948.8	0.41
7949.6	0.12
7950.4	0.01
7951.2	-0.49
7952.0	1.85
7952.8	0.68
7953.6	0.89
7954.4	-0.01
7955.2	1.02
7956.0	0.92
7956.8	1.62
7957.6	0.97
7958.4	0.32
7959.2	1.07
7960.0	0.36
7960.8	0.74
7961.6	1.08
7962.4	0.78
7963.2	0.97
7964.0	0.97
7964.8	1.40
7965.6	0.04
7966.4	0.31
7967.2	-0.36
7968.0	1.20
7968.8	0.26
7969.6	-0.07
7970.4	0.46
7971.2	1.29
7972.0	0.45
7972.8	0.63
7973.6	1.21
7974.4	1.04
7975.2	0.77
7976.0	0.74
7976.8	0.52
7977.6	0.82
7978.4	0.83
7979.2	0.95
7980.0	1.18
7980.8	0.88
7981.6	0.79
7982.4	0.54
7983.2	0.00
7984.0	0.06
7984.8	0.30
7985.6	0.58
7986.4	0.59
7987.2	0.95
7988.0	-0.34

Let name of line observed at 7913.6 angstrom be H-alpha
